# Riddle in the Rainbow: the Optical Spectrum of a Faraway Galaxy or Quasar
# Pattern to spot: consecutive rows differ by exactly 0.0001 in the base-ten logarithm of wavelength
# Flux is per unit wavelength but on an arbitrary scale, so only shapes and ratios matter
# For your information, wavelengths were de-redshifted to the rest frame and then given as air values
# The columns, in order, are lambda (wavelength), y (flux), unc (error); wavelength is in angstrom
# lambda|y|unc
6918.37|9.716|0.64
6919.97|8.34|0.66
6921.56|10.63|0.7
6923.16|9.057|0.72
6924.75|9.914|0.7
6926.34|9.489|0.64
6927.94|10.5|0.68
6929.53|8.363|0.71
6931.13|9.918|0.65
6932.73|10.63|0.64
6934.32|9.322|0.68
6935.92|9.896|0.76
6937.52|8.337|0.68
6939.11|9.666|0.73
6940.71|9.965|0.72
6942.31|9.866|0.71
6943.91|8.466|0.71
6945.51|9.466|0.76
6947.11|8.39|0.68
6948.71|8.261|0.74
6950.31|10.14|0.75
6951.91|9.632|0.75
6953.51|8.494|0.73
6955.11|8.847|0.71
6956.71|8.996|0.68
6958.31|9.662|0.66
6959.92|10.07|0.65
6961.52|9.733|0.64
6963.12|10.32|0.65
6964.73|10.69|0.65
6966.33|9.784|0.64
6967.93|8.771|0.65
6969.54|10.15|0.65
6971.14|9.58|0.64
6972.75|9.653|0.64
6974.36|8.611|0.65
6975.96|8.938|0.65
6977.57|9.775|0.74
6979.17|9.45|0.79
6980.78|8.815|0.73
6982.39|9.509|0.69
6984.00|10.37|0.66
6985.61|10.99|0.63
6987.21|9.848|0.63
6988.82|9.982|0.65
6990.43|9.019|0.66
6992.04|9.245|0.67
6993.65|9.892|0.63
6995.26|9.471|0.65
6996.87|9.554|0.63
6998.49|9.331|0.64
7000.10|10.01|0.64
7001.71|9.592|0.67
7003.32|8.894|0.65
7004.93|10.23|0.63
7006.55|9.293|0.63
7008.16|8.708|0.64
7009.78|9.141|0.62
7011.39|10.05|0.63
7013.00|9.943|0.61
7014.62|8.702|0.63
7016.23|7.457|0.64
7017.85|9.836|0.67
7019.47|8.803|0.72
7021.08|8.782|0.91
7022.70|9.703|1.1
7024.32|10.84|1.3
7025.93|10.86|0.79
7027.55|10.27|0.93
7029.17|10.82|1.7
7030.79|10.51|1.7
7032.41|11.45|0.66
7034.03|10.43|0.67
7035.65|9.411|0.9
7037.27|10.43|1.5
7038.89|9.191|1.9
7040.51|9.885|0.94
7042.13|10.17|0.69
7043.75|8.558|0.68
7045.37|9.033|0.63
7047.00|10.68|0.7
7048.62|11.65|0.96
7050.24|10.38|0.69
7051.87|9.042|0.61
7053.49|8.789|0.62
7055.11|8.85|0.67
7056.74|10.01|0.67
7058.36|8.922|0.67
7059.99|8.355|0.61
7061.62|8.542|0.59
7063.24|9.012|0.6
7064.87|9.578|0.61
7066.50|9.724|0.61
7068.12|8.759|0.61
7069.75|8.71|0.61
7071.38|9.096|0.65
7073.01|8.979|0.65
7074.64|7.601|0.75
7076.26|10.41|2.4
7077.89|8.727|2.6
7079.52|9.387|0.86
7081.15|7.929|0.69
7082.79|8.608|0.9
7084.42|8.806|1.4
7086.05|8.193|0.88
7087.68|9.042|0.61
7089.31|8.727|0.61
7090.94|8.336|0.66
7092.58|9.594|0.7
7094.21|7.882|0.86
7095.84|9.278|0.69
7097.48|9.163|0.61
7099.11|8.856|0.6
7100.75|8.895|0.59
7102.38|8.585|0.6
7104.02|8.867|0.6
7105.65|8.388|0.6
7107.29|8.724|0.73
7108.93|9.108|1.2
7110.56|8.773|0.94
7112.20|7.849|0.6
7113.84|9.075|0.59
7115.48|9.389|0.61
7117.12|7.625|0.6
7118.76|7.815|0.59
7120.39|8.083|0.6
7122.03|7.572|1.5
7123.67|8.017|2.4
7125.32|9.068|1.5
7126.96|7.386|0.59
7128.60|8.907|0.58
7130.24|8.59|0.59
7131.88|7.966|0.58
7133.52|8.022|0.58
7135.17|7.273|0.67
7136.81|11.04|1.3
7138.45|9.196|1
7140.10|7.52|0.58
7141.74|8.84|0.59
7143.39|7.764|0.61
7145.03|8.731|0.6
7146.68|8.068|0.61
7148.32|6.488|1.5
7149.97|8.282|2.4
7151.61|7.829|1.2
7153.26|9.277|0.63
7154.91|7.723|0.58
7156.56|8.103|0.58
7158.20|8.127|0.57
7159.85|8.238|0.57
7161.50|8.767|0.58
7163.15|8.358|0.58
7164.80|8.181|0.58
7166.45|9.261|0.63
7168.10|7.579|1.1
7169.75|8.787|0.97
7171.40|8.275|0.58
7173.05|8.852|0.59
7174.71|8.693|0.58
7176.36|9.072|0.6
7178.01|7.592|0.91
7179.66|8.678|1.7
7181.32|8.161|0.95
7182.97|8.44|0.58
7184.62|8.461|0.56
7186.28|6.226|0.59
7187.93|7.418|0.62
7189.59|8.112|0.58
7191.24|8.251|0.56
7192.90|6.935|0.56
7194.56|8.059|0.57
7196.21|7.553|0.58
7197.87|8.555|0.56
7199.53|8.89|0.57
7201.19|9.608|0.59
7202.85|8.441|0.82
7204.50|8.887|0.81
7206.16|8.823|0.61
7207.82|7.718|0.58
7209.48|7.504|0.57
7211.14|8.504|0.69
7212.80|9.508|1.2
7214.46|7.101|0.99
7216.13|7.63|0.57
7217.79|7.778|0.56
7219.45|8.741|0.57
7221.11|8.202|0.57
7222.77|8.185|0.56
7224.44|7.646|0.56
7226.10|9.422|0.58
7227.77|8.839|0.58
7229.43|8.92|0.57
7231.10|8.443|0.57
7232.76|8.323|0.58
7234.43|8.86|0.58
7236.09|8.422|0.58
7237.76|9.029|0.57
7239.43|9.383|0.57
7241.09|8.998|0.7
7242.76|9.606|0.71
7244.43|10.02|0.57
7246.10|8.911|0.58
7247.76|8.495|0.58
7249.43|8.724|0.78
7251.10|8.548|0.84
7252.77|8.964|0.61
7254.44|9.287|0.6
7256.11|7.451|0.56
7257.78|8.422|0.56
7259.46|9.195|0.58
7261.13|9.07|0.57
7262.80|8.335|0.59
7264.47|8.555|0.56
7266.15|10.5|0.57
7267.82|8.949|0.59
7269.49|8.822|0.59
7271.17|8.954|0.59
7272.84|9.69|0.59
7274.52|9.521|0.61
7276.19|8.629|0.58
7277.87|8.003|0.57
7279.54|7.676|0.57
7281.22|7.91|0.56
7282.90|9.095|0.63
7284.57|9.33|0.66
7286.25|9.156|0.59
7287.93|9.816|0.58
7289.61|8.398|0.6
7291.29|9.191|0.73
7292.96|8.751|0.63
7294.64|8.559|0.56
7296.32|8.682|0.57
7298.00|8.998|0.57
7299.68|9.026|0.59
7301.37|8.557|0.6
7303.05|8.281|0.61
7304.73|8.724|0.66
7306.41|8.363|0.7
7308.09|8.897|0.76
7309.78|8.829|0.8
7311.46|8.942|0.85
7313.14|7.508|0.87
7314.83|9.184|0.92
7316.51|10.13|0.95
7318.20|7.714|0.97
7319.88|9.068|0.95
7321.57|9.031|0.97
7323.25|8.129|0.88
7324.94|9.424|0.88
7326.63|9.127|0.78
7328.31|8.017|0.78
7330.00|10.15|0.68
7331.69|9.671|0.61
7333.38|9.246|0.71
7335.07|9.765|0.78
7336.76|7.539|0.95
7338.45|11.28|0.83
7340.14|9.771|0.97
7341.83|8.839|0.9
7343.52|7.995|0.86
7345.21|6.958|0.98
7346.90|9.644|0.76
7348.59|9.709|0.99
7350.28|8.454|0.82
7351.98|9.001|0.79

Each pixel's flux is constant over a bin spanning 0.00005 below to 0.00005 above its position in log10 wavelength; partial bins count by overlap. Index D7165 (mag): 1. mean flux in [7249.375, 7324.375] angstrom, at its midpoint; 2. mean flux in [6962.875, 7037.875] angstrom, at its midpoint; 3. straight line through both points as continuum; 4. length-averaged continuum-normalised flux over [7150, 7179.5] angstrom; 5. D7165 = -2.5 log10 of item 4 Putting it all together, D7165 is 0.10 mag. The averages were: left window 9.69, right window 8.79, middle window 8.4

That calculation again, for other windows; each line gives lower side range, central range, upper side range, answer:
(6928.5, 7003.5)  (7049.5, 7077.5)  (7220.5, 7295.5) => 0.022 mag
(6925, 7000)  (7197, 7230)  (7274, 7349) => 0.076 mag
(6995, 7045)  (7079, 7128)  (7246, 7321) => 0.102 mag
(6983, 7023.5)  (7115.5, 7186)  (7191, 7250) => 0.067 mag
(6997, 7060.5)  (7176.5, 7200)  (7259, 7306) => 0.151 mag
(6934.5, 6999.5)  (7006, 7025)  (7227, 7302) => 0.015 mag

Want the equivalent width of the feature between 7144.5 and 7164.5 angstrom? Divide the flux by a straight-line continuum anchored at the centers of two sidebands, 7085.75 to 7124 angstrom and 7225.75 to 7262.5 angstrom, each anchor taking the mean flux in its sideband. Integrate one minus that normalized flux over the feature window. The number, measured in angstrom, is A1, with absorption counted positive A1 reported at 1.2 angstrom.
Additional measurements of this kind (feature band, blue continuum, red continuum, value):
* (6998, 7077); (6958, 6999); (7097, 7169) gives -3.1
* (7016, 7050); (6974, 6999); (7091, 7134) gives -3.0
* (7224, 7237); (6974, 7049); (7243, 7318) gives 0.5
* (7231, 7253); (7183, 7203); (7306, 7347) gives -1.5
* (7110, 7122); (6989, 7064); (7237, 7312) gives 1.3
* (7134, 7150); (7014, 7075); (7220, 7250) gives 1.5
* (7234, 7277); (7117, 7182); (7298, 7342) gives -1.3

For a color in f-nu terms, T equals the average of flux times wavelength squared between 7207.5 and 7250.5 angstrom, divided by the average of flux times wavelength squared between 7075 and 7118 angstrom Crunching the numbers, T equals 1.0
